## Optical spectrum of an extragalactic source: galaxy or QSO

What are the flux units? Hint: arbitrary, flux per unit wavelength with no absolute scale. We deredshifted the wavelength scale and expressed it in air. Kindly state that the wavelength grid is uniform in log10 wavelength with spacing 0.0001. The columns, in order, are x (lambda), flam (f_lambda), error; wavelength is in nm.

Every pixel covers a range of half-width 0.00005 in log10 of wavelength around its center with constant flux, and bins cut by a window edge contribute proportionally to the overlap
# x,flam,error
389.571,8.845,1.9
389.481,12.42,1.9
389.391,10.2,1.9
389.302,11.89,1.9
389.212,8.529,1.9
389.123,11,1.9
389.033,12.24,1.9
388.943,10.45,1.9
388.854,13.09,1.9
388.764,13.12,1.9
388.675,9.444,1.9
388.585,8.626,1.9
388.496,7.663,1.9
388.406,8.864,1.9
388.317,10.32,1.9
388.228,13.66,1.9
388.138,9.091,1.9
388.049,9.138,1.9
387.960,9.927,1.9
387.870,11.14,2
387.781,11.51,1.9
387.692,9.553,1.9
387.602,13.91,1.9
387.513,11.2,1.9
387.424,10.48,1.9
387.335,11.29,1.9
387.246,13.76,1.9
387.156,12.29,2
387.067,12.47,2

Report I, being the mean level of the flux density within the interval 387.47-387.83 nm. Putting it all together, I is 11.5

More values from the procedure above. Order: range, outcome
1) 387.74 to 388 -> 10.9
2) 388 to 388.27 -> 10.6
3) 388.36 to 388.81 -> 9.55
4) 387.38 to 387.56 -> 10.9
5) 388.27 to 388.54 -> 9.01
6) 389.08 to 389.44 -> 10.4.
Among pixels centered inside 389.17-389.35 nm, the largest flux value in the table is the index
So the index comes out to 11.89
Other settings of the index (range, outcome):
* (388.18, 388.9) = 13.66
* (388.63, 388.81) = 13.12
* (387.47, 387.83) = 13.91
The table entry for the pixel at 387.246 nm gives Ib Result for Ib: 13.76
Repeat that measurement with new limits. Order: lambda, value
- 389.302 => 11.89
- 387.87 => 11.14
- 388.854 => 13.09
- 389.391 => 10.2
